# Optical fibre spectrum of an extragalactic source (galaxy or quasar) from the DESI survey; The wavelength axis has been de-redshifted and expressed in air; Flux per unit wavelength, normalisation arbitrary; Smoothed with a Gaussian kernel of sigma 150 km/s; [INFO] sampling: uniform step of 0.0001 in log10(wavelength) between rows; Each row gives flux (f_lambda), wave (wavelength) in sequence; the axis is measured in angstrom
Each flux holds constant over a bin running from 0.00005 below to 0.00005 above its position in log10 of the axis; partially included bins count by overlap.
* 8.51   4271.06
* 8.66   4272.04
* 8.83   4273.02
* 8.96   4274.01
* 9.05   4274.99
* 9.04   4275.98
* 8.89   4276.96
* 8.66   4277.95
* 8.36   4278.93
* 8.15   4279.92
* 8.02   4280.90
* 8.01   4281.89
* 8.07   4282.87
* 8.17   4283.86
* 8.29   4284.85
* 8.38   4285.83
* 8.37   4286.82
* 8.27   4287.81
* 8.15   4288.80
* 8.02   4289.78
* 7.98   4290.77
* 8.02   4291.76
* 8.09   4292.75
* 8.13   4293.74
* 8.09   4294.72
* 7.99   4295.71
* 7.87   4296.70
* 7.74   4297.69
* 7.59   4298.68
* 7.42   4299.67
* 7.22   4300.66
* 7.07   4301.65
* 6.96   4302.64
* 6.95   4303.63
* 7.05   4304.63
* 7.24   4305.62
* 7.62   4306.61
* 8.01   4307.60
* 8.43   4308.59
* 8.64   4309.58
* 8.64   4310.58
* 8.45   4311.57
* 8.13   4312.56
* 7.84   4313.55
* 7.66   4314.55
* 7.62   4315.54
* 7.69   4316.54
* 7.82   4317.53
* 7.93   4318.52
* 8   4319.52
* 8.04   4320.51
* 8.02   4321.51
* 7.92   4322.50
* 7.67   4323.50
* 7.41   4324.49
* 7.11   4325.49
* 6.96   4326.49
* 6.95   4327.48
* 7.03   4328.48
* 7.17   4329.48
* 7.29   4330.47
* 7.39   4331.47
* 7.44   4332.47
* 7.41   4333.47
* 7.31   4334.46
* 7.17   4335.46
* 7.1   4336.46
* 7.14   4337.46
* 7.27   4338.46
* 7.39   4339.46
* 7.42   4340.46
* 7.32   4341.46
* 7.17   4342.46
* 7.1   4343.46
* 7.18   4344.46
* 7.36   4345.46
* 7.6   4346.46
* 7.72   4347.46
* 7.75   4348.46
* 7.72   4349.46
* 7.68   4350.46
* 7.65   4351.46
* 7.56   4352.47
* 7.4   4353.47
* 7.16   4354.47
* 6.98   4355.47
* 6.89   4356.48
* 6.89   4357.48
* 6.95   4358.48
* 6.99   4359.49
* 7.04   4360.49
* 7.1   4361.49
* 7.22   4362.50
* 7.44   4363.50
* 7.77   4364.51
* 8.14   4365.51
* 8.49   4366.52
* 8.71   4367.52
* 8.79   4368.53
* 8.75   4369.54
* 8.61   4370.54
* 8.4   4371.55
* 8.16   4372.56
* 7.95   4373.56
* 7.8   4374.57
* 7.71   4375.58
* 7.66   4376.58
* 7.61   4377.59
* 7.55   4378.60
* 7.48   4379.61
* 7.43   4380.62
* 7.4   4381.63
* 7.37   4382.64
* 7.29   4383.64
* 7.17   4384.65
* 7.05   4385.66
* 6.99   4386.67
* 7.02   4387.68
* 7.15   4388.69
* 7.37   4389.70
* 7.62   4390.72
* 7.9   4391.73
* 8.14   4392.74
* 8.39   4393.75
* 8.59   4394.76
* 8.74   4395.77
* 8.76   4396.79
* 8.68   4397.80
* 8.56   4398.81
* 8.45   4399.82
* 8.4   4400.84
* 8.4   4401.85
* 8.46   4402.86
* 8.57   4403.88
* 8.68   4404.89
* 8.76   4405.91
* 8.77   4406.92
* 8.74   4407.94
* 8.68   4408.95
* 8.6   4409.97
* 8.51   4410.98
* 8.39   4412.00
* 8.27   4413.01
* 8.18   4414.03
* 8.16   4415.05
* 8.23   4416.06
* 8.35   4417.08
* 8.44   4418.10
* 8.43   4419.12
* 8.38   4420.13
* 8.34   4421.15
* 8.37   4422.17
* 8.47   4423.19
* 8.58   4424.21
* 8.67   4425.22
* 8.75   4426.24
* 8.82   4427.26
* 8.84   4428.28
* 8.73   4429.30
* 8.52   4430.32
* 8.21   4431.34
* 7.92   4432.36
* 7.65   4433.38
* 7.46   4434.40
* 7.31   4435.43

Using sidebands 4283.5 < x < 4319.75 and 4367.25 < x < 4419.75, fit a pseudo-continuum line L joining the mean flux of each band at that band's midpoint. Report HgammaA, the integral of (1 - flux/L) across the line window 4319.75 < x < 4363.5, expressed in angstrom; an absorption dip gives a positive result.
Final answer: 3.6 angstrom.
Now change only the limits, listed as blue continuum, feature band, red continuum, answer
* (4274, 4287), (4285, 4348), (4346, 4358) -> 2.3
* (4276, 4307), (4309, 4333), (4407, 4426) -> 1.0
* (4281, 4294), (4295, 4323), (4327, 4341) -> -0.2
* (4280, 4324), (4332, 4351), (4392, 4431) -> 1.7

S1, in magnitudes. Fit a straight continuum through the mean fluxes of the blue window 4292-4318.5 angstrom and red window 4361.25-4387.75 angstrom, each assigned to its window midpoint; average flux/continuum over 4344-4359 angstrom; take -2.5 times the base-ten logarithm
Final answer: 0.06 mag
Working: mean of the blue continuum 7.77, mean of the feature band 7.37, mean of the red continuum 7.76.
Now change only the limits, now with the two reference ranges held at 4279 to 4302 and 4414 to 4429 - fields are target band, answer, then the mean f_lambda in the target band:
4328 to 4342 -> 0.12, 7.27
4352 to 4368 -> 0.11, 7.42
